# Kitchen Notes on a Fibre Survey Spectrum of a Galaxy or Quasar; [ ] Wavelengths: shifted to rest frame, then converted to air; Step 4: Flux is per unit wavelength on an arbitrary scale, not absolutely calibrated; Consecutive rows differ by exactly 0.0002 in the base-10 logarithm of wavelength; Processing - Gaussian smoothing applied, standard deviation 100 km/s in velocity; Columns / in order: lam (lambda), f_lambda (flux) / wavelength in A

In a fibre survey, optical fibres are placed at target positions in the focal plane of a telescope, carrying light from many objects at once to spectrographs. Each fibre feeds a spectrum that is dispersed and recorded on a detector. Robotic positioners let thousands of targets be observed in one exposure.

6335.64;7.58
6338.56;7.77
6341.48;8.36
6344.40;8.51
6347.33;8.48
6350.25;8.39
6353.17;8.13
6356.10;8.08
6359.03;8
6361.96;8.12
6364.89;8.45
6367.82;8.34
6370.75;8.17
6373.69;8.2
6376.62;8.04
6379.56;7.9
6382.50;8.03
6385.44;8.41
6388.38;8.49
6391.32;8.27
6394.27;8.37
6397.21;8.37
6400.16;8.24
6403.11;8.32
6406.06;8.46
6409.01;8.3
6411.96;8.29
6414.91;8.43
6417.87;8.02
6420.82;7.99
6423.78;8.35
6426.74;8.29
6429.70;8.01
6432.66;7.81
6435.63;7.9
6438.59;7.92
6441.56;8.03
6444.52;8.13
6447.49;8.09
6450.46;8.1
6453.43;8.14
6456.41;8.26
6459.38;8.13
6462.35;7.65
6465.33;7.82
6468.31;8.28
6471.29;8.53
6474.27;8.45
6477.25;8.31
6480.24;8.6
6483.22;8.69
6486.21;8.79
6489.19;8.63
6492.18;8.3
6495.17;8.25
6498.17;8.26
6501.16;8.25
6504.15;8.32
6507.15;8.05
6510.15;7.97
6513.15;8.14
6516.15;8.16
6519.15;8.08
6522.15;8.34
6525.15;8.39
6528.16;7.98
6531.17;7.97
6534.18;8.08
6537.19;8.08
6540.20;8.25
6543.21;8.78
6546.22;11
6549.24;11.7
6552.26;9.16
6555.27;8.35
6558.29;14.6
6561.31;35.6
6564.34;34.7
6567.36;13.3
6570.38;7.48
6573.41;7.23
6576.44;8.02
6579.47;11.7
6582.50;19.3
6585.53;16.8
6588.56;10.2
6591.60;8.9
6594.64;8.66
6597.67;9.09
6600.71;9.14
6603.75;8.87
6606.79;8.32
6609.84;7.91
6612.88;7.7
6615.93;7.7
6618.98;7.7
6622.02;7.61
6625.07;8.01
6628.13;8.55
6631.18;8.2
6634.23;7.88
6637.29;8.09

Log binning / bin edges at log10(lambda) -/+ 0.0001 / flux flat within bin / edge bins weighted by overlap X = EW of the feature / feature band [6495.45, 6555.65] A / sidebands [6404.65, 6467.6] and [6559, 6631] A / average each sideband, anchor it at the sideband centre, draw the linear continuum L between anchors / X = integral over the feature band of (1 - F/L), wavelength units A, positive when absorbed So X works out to 9.60 A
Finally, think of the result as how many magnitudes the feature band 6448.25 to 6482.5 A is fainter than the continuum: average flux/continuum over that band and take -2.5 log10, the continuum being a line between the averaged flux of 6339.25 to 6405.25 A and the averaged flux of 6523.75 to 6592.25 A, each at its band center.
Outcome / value 0.25 mag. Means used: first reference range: 8.25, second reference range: 12.5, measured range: 8.21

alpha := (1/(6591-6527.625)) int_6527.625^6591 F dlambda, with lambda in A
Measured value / 12.8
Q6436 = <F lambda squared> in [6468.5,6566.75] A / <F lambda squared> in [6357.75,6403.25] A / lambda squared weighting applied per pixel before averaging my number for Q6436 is 1.32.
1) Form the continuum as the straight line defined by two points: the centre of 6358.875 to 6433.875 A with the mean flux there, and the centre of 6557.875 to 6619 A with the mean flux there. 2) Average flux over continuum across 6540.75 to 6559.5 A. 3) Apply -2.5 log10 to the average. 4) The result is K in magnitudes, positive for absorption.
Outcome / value 0.13 mag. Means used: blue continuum 8.22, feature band 10.4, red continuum 12.6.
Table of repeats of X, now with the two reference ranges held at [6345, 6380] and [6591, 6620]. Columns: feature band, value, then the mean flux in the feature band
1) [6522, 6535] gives 0.31 A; 8.13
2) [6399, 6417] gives -0.19 A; 8.33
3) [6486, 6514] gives 0.12 A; 8.28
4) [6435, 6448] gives 0.40 A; 8.02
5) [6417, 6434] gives 0.36 A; 8.08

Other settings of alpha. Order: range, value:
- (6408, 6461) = 8.12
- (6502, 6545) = 8.21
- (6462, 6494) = 8.39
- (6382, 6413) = 8.33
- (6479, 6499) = 8.51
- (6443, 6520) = 8.25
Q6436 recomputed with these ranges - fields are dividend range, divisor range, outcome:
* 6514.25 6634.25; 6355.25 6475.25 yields 1.37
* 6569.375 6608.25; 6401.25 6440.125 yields 1.33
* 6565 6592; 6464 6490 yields 1.50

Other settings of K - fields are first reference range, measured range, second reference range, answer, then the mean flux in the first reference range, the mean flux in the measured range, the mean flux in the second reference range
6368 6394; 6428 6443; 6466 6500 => 0.05 mag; 8.2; 7.94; 8.44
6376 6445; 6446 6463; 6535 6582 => 0.20 mag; 8.18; 8.08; 13.3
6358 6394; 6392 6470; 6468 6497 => 0.03 mag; 8.21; 8.14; 8.49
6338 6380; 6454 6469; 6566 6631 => 0.10 mag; 8.21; 8.02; 9.59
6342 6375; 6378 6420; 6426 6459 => -0.01 mag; 8.26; 8.27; 8.06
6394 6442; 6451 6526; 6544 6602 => 0.26 mag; 8.18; 8.27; 13.4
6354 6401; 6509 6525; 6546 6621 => 0.31 mag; 8.22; 8.17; 12.1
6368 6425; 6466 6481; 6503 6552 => 0.01 mag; 8.25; 8.39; 8.6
